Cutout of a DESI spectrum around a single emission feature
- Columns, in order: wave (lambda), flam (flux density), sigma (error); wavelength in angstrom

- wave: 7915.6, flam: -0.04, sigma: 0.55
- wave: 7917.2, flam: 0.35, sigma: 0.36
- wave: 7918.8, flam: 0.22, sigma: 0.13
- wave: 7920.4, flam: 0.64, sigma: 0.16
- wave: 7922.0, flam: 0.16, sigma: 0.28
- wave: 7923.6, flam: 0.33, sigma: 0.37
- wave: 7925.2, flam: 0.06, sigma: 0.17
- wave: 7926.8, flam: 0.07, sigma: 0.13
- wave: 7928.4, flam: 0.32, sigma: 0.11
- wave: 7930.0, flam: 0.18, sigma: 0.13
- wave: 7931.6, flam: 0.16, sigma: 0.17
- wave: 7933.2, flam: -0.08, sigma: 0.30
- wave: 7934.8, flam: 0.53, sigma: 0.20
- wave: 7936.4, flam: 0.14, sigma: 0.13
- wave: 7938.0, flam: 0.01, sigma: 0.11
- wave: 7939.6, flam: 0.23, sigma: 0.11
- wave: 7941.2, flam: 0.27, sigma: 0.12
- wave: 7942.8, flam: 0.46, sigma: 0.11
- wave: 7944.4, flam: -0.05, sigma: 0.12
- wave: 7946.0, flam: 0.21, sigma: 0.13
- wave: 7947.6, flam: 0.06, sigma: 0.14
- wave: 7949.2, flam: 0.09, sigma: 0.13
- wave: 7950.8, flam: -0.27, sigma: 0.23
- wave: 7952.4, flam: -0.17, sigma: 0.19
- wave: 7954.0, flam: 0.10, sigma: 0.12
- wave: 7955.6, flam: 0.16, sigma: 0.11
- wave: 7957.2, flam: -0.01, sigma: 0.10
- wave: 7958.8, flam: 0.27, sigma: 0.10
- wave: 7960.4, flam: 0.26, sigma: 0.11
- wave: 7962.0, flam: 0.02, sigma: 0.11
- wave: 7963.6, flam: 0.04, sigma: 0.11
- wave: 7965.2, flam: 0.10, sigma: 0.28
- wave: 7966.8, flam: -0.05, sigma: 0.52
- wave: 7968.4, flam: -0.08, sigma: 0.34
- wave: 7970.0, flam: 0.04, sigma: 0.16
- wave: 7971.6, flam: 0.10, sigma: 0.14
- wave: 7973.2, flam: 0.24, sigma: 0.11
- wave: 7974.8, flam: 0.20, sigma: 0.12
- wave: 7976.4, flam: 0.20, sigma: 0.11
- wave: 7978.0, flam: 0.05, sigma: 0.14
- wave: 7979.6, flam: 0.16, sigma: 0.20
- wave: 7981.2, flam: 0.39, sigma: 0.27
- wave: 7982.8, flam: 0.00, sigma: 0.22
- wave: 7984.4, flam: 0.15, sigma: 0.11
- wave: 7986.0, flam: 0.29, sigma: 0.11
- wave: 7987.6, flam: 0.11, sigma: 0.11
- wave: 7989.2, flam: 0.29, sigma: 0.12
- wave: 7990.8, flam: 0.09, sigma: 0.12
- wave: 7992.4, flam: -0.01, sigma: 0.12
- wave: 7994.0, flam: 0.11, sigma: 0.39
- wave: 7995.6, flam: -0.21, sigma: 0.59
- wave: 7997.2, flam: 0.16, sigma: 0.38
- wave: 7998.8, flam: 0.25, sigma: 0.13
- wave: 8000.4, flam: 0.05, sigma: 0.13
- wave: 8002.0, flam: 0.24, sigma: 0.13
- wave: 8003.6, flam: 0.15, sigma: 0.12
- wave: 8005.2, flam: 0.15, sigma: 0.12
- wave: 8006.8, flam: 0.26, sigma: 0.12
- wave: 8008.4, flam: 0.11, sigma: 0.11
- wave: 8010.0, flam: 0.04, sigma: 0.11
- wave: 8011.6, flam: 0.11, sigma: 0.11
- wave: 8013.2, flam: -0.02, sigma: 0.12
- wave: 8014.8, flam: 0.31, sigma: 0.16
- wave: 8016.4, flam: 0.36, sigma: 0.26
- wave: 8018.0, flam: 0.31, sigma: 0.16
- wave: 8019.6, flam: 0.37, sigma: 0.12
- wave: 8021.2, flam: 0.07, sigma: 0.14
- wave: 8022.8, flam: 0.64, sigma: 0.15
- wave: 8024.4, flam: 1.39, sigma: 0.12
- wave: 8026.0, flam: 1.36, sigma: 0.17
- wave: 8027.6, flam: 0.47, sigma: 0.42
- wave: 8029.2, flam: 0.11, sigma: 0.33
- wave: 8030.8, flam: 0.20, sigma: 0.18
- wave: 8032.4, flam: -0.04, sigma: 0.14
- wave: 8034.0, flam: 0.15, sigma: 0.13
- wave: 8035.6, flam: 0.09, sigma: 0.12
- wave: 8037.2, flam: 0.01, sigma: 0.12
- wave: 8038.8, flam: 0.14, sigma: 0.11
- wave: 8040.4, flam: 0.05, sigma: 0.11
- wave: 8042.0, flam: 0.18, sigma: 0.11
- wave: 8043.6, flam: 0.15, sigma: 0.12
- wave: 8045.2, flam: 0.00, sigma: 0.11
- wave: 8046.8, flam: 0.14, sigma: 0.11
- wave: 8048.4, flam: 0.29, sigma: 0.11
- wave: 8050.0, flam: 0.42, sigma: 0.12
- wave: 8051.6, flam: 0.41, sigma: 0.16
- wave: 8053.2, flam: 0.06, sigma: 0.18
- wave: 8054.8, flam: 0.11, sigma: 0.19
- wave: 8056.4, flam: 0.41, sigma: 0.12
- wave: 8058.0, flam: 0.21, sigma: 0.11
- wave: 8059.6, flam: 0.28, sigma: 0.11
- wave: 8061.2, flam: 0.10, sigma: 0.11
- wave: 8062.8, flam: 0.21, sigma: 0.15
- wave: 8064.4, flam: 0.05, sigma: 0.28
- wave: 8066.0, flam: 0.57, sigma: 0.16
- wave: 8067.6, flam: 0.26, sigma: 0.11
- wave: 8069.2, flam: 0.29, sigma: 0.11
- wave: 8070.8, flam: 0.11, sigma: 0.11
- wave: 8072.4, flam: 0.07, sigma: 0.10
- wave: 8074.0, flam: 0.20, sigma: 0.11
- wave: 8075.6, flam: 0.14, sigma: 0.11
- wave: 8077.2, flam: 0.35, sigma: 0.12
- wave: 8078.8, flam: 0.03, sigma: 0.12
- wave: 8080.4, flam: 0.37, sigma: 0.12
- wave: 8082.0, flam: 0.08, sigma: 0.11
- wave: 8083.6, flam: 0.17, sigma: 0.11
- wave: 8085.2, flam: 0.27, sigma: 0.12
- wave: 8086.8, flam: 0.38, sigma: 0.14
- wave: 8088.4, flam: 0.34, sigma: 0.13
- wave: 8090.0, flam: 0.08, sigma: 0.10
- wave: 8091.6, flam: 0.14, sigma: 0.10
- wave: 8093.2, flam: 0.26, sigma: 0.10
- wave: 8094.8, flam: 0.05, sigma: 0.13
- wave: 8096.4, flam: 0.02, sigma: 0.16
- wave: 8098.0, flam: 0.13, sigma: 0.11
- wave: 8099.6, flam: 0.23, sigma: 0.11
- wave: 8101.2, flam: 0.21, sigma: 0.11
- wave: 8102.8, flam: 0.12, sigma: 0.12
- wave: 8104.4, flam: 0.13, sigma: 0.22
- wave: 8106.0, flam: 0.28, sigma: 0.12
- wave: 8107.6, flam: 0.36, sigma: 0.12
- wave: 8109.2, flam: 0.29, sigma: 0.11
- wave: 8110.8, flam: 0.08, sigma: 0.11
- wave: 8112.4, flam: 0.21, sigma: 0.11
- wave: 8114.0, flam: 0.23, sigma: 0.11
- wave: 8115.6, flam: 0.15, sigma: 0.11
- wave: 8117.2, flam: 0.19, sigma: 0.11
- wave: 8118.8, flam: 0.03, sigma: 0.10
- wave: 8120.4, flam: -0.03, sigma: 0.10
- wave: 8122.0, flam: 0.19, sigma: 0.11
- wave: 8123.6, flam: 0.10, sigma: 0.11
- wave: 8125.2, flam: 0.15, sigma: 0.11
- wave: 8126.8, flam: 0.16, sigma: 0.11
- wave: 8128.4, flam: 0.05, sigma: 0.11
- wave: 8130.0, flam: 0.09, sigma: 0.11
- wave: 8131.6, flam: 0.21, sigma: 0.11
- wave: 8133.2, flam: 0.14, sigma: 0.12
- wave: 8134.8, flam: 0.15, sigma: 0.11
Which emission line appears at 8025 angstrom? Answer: H-alpha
